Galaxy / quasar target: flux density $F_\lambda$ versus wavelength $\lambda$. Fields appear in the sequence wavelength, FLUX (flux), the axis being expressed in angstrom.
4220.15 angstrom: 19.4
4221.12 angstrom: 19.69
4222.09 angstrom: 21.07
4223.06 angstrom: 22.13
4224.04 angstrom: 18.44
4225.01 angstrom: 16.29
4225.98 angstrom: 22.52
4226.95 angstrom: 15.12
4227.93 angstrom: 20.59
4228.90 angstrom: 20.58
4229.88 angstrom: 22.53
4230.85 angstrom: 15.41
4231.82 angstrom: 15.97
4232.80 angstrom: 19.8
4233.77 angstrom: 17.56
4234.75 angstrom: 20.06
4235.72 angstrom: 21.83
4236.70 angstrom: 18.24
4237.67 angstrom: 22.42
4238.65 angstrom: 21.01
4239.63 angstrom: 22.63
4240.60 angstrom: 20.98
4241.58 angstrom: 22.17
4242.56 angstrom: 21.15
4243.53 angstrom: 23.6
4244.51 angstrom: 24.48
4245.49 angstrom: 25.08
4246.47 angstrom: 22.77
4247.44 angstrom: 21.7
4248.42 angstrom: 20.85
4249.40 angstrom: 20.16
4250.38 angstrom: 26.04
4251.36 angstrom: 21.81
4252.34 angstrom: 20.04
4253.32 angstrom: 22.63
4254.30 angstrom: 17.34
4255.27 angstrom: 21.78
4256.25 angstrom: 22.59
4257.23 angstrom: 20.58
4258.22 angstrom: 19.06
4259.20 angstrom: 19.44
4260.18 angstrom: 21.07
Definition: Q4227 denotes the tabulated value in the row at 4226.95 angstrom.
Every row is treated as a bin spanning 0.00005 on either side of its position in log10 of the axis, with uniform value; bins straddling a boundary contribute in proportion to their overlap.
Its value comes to 15.12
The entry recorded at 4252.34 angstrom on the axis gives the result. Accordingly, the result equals 20.04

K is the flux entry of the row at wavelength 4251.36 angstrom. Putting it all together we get 21.81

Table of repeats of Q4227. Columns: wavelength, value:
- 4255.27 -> 21.78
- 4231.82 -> 15.97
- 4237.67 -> 22.42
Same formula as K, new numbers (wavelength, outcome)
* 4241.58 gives 22.17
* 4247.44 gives 21.7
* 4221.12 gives 19.69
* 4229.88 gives 22.53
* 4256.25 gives 22.59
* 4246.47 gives 22.77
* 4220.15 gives 19.4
